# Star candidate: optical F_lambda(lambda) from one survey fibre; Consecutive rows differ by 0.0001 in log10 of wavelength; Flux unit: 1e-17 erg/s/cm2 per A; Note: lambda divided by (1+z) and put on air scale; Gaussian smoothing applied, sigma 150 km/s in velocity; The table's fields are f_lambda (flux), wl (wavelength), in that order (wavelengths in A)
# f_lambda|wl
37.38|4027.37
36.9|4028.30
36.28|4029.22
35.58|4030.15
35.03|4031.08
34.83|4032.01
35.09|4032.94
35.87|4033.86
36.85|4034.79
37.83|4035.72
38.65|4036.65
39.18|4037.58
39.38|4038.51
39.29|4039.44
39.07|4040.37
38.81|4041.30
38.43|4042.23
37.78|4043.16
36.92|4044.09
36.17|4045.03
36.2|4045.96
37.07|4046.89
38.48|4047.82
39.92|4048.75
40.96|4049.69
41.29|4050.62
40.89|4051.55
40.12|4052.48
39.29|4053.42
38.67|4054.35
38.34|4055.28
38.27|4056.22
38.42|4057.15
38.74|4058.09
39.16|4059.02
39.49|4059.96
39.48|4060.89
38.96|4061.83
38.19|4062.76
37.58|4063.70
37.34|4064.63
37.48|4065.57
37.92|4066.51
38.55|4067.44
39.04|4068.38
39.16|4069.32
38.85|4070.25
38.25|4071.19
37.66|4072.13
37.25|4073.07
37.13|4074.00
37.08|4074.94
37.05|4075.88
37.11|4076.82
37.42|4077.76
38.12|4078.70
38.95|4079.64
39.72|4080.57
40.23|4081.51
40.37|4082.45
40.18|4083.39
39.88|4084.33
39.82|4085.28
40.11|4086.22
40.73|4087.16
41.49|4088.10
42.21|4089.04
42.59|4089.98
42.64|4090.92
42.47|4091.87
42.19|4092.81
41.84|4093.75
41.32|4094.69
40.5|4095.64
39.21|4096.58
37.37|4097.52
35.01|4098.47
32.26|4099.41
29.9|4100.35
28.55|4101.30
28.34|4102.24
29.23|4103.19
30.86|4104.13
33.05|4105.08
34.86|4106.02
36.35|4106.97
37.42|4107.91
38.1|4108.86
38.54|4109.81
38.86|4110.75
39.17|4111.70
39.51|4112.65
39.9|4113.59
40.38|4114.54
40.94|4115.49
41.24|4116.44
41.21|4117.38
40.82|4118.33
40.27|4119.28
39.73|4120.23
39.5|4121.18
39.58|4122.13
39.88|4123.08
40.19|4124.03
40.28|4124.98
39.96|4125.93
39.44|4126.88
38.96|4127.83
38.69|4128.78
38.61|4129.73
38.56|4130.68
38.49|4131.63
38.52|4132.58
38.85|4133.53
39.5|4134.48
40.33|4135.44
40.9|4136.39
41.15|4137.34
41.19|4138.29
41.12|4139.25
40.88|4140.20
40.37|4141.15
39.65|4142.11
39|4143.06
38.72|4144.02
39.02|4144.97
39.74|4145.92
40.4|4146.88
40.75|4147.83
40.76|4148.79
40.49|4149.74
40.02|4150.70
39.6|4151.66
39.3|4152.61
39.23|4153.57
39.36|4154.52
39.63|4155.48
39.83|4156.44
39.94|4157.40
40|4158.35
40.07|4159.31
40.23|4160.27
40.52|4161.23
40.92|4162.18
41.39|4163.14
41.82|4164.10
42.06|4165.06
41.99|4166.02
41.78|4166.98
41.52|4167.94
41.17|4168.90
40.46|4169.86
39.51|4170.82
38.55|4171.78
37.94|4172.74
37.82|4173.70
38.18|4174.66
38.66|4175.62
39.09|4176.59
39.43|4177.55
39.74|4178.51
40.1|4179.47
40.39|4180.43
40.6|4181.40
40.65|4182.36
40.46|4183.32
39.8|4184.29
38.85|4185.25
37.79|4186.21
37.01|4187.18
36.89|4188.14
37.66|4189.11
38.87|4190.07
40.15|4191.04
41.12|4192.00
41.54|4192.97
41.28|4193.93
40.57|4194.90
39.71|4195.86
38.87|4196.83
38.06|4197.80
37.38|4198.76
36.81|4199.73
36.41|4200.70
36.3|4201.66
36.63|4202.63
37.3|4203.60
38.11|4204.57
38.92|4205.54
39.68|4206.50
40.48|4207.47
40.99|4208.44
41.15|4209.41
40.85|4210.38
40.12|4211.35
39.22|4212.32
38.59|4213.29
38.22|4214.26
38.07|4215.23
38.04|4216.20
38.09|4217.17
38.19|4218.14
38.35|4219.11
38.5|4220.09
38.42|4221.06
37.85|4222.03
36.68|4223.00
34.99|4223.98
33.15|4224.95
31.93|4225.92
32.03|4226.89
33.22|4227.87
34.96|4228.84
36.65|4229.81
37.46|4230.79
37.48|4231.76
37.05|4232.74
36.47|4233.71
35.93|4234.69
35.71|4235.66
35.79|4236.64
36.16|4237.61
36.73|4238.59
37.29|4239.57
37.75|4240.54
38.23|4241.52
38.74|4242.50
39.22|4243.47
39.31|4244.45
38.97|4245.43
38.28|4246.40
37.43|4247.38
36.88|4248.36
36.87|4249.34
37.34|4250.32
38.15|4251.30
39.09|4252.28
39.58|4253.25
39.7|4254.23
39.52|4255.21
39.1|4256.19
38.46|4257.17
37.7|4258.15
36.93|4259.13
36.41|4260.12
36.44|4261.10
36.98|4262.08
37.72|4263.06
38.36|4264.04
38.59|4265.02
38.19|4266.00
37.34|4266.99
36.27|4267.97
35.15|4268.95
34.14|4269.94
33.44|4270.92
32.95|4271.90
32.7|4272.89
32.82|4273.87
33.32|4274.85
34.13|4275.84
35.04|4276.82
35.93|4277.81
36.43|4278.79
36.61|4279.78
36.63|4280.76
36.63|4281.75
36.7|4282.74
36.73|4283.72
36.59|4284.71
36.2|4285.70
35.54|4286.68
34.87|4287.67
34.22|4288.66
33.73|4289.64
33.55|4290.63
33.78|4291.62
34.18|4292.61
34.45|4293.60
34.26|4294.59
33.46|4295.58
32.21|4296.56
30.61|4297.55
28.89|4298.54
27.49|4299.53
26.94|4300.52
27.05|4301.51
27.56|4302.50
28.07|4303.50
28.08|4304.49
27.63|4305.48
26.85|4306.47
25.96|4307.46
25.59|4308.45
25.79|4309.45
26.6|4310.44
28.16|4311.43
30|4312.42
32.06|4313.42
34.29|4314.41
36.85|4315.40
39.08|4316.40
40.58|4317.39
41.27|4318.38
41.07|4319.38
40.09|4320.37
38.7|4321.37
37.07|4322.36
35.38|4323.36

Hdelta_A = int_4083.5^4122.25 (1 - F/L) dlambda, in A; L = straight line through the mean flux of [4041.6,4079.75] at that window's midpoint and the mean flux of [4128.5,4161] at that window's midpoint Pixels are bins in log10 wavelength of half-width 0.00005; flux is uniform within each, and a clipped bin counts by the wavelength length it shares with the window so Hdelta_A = 0.8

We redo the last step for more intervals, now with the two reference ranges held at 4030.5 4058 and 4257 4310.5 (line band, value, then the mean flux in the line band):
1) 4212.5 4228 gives -0.9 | 36.6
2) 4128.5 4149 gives -2.0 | 39.8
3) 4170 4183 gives -1.4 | 39.3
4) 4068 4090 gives -1.0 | 39.1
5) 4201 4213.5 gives -1.5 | 39.1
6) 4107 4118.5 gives -0.8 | 39.5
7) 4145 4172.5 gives -3.4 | 40.4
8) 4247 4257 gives -1.3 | 38.4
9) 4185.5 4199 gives -1.5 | 39.1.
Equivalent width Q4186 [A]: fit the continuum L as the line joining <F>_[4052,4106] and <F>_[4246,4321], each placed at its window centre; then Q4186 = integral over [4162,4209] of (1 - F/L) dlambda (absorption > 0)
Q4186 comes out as -4.14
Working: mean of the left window 38.1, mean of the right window 34.5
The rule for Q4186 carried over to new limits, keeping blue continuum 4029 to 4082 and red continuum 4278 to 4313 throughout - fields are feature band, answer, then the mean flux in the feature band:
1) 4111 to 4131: -1.9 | 39.8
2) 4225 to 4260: -4.3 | 37.1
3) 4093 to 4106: 0.8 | 34.6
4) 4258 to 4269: -1.6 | 37.2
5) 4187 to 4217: -4.1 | 38.9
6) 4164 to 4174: -1.5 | 40.4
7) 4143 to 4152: -1.1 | 39.9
